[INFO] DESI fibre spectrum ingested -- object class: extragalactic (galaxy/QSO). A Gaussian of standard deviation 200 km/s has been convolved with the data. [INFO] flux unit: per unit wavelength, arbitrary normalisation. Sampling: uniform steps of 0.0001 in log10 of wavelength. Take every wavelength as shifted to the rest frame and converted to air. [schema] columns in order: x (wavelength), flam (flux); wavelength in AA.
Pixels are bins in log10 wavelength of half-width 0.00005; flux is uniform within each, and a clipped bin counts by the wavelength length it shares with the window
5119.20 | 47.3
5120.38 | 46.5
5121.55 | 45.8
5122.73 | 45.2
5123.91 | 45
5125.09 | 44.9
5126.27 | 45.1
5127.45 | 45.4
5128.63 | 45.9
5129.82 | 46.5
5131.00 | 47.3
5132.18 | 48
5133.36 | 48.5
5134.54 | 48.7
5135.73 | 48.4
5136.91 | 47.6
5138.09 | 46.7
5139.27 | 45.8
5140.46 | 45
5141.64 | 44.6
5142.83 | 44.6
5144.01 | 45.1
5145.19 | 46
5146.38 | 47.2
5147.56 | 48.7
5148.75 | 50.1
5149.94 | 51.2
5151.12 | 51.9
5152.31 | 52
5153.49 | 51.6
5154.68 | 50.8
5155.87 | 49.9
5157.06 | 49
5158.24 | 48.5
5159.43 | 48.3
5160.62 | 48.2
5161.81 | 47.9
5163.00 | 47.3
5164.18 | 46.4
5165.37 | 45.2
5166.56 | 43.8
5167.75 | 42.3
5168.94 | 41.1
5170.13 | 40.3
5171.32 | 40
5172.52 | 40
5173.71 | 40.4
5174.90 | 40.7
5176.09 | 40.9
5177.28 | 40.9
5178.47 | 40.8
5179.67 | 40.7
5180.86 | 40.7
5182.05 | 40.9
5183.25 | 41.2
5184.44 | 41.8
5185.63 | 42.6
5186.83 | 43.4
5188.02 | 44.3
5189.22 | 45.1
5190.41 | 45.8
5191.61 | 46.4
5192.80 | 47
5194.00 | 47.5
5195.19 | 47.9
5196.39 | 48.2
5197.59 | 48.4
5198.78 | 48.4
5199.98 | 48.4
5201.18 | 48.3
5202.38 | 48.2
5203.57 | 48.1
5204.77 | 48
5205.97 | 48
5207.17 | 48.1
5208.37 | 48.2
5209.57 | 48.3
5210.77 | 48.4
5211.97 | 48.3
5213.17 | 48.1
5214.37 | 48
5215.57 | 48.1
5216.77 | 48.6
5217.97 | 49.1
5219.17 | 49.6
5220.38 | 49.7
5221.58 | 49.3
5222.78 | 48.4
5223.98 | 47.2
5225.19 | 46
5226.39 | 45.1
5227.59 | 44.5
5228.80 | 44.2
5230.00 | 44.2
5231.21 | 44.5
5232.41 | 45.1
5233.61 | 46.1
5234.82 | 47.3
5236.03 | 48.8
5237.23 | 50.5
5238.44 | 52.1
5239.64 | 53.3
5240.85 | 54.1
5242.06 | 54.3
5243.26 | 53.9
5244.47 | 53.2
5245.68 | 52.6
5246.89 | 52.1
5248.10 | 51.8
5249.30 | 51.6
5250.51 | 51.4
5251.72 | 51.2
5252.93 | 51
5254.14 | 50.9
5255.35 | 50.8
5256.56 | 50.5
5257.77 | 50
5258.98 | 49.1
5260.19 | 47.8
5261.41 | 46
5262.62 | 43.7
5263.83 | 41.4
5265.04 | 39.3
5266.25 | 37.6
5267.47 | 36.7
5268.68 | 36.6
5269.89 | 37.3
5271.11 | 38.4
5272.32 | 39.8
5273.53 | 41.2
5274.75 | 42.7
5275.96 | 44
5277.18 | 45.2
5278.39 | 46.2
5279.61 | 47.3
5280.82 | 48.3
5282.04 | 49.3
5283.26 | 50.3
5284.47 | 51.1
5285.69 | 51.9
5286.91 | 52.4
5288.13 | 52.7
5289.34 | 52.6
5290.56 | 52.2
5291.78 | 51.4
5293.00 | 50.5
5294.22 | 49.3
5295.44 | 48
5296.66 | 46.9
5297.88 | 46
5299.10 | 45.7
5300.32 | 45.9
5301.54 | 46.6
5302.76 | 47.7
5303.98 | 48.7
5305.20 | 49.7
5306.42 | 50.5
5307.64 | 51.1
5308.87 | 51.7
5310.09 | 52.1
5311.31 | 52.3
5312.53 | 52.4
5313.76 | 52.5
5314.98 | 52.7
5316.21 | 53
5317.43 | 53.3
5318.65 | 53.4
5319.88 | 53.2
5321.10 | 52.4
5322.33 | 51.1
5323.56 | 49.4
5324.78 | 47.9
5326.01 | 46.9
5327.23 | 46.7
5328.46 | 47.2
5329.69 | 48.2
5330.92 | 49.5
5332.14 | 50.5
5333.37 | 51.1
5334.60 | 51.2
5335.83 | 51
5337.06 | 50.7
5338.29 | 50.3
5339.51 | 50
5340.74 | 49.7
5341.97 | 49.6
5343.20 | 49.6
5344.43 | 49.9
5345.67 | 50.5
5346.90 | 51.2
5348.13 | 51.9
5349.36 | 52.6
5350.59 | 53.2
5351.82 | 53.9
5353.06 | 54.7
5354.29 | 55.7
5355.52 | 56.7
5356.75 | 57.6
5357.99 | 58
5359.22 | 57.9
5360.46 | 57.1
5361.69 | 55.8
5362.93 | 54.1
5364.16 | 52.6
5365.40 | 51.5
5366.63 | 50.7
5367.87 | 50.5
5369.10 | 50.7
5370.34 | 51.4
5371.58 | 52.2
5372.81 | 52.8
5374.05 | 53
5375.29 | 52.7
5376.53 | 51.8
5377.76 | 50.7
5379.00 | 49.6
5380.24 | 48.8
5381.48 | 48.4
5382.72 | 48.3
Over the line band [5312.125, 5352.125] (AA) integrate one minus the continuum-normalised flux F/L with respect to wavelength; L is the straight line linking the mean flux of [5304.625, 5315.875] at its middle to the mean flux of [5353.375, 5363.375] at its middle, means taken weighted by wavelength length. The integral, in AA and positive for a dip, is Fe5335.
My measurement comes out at 2.3 AA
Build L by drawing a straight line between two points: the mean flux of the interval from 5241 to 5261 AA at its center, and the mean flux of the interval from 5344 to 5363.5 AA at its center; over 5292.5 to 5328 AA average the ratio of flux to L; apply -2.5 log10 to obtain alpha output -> 0.07 mag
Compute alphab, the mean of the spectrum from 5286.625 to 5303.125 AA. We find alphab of 49.1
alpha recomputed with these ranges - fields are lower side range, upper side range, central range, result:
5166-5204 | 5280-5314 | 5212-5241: -0.04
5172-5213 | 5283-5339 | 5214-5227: -0.04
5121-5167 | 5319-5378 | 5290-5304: 0.06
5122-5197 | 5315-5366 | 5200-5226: -0.02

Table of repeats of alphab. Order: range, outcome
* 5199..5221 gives 48.4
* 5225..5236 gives 45.4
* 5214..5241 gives 47.9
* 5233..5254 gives 51.5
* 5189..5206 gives 47.6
